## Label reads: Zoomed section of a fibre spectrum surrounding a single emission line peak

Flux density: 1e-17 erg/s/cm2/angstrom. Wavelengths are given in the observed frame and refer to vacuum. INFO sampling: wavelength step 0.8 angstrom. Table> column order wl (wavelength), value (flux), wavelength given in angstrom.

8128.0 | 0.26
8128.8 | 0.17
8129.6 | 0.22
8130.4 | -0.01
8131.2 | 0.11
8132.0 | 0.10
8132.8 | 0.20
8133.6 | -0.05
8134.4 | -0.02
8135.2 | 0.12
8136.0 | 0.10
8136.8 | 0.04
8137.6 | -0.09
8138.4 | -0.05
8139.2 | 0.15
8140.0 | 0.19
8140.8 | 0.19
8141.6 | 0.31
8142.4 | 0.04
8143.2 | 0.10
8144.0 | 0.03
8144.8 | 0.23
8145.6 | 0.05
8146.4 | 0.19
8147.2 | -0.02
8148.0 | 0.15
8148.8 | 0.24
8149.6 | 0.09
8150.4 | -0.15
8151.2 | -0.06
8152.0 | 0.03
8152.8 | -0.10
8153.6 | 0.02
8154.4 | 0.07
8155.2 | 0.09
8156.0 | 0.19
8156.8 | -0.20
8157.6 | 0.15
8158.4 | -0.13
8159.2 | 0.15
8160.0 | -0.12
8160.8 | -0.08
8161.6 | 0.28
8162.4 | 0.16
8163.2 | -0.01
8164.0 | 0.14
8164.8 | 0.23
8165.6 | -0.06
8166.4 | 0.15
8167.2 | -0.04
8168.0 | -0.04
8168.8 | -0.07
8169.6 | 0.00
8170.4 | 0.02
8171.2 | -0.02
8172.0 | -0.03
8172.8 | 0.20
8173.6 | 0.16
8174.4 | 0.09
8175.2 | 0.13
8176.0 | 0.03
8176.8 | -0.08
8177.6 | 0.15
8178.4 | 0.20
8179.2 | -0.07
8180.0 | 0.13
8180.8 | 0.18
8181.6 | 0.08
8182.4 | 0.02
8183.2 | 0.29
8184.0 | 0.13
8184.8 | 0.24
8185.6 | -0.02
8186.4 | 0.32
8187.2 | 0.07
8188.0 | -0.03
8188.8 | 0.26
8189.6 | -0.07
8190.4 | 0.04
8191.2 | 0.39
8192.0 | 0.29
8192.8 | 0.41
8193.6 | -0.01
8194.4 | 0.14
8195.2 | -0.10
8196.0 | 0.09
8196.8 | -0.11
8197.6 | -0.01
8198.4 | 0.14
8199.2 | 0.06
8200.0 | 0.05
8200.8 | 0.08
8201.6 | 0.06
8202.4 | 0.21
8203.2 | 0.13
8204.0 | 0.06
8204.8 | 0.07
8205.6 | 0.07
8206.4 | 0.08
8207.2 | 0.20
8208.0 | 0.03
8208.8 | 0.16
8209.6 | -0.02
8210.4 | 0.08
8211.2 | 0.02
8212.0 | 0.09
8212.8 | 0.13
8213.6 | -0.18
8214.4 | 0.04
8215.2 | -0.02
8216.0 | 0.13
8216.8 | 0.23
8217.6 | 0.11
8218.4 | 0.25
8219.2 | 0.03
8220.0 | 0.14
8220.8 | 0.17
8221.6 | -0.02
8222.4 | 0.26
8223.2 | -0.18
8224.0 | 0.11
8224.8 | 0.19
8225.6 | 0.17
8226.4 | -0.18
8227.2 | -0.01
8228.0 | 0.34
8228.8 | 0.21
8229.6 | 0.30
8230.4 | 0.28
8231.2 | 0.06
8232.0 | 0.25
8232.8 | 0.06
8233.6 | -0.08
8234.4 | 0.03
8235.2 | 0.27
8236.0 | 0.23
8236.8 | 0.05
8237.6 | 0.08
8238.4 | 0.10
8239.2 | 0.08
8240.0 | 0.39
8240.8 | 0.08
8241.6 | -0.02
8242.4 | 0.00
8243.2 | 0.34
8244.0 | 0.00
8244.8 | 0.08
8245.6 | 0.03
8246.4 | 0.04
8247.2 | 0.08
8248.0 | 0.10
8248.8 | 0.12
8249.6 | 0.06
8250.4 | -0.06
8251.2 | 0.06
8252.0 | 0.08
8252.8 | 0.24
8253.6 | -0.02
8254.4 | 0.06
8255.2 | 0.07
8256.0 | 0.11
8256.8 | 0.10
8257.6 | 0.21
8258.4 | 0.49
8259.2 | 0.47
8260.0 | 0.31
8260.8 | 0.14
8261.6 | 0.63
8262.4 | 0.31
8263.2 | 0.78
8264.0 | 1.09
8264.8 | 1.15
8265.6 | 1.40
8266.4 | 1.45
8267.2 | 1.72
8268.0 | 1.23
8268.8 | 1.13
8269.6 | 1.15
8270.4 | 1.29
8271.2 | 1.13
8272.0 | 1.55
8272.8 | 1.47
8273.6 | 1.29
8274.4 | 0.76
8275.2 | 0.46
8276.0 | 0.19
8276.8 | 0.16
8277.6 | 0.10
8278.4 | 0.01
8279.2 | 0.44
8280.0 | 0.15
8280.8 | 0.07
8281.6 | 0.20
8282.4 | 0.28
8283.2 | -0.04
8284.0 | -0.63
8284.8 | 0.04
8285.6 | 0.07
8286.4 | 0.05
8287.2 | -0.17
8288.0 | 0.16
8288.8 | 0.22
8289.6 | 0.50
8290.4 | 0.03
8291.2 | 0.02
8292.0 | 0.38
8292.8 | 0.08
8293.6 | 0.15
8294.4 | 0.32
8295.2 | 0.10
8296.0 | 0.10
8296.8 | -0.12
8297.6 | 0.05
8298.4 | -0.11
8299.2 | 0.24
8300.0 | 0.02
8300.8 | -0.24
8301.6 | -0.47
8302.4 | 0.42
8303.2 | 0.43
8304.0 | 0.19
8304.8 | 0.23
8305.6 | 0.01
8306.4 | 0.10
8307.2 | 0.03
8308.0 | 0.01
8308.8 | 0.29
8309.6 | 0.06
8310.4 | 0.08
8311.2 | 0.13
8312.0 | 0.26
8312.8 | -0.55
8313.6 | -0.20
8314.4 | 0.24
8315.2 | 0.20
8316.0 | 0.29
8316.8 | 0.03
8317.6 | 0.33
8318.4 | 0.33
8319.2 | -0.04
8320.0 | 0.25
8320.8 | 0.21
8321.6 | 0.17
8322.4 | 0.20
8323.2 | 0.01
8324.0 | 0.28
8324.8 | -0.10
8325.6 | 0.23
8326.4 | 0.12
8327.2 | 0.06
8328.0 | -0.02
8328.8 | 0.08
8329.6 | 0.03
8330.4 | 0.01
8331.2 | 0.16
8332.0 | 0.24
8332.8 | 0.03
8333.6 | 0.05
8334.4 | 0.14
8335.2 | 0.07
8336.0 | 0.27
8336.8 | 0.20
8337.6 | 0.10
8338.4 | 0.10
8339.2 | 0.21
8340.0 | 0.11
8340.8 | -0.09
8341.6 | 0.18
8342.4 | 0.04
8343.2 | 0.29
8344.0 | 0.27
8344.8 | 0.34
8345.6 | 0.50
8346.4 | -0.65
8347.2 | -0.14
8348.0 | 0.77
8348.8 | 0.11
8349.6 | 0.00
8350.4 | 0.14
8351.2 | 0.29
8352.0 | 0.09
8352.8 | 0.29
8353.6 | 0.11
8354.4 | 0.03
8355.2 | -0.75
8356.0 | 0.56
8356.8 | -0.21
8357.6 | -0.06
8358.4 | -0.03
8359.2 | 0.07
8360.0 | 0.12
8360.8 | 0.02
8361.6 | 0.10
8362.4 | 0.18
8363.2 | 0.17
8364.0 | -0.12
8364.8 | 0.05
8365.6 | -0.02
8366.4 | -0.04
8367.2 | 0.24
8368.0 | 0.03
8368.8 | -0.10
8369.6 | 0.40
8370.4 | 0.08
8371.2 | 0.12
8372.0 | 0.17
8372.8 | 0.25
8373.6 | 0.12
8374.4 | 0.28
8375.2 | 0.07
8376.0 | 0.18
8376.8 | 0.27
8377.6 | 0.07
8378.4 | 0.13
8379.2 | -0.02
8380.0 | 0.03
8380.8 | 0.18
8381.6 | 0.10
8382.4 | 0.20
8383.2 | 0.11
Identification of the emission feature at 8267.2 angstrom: [O II] 3727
